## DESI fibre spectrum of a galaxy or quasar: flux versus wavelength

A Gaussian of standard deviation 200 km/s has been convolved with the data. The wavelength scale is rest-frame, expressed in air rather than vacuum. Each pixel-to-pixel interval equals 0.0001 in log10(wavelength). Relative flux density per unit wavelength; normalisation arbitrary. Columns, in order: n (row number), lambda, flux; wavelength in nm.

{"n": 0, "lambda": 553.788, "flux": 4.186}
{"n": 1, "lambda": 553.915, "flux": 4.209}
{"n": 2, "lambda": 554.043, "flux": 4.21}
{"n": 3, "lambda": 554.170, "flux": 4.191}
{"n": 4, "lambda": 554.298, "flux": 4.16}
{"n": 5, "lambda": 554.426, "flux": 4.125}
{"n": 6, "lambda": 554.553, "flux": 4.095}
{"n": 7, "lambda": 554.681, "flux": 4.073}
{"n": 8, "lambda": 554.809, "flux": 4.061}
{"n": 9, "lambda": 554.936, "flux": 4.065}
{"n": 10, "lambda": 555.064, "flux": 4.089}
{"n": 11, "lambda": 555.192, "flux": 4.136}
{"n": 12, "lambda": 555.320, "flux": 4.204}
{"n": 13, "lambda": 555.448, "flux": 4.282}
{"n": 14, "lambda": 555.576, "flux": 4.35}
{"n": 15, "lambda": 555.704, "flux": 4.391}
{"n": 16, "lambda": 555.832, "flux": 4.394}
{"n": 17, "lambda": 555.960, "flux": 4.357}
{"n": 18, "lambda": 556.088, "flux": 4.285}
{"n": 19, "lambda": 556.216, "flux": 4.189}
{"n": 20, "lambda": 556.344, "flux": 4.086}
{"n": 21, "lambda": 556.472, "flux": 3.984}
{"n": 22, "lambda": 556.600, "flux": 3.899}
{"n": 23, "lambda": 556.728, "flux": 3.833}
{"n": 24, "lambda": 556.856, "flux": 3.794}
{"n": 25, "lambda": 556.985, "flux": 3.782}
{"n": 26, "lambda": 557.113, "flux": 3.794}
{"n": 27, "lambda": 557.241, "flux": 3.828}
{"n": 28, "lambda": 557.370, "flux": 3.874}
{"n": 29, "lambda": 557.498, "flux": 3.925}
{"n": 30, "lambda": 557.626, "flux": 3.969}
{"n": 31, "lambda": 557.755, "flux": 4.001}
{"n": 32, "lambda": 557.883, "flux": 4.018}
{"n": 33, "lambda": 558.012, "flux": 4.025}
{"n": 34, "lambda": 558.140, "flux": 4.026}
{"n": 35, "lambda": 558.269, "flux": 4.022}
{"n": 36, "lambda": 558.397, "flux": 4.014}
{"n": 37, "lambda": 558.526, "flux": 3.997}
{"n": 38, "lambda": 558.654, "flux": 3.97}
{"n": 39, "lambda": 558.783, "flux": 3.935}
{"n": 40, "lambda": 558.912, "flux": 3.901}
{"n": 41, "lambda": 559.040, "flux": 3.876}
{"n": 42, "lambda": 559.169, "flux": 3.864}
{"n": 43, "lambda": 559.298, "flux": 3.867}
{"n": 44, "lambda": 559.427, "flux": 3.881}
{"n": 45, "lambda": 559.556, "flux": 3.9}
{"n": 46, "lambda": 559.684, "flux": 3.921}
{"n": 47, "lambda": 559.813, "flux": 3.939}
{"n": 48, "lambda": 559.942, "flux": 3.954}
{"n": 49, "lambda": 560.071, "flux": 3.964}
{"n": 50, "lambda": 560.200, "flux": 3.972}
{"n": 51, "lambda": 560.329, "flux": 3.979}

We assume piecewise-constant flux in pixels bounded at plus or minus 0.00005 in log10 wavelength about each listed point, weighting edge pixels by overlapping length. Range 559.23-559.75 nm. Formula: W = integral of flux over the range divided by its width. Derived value 3.89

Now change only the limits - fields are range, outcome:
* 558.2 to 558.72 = 4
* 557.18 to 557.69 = 3.9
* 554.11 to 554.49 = 4.16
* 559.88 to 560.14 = 3.96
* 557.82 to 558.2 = 4.02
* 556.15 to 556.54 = 4.09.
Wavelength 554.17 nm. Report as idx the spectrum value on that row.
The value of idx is 4.191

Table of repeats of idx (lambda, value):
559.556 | 3.9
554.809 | 4.061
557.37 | 3.874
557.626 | 3.969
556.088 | 4.285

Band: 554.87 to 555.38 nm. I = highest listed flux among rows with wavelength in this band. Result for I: 4.204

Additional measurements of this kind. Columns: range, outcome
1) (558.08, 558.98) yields 4.026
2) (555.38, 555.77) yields 4.391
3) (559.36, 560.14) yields 3.964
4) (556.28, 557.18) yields 4.086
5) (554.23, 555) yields 4.16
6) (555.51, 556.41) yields 4.394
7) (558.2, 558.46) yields 4.022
